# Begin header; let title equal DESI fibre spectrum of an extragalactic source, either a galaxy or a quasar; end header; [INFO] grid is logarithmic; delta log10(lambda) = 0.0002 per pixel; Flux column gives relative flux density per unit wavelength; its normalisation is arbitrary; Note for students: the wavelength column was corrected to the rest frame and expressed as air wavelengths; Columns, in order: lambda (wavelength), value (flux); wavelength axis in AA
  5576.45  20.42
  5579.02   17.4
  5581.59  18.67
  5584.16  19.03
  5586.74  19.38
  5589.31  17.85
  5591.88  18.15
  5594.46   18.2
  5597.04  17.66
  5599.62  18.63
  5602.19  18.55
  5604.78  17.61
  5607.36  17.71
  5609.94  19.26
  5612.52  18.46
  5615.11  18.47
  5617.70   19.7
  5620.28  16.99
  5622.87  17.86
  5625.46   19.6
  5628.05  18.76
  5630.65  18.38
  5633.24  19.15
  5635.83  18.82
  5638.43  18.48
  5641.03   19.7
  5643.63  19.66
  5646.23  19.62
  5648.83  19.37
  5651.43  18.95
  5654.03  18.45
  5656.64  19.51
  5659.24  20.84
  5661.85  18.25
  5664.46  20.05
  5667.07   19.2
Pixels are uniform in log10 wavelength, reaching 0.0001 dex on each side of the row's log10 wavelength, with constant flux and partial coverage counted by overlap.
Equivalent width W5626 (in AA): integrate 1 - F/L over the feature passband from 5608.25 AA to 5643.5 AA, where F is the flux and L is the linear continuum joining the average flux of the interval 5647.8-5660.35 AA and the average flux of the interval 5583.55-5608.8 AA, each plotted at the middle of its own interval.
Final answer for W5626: 0.2 AA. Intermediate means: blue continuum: 18.3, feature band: 18.8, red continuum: 19.4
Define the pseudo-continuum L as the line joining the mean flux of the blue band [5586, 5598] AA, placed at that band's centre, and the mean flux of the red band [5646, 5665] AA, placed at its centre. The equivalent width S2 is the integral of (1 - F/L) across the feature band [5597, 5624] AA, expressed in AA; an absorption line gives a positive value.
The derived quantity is 0.4 AA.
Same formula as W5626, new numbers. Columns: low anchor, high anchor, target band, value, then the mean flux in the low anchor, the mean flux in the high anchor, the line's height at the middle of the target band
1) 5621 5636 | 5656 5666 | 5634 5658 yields 0.0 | 18.7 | 19.7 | 19.2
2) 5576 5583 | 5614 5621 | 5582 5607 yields 0.4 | 18.6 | 18.5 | 18.6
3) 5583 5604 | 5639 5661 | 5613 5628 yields 0.3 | 18.4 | 19.5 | 18.9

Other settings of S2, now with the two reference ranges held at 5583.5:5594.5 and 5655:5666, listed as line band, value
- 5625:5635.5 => 0.1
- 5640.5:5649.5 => -0.1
